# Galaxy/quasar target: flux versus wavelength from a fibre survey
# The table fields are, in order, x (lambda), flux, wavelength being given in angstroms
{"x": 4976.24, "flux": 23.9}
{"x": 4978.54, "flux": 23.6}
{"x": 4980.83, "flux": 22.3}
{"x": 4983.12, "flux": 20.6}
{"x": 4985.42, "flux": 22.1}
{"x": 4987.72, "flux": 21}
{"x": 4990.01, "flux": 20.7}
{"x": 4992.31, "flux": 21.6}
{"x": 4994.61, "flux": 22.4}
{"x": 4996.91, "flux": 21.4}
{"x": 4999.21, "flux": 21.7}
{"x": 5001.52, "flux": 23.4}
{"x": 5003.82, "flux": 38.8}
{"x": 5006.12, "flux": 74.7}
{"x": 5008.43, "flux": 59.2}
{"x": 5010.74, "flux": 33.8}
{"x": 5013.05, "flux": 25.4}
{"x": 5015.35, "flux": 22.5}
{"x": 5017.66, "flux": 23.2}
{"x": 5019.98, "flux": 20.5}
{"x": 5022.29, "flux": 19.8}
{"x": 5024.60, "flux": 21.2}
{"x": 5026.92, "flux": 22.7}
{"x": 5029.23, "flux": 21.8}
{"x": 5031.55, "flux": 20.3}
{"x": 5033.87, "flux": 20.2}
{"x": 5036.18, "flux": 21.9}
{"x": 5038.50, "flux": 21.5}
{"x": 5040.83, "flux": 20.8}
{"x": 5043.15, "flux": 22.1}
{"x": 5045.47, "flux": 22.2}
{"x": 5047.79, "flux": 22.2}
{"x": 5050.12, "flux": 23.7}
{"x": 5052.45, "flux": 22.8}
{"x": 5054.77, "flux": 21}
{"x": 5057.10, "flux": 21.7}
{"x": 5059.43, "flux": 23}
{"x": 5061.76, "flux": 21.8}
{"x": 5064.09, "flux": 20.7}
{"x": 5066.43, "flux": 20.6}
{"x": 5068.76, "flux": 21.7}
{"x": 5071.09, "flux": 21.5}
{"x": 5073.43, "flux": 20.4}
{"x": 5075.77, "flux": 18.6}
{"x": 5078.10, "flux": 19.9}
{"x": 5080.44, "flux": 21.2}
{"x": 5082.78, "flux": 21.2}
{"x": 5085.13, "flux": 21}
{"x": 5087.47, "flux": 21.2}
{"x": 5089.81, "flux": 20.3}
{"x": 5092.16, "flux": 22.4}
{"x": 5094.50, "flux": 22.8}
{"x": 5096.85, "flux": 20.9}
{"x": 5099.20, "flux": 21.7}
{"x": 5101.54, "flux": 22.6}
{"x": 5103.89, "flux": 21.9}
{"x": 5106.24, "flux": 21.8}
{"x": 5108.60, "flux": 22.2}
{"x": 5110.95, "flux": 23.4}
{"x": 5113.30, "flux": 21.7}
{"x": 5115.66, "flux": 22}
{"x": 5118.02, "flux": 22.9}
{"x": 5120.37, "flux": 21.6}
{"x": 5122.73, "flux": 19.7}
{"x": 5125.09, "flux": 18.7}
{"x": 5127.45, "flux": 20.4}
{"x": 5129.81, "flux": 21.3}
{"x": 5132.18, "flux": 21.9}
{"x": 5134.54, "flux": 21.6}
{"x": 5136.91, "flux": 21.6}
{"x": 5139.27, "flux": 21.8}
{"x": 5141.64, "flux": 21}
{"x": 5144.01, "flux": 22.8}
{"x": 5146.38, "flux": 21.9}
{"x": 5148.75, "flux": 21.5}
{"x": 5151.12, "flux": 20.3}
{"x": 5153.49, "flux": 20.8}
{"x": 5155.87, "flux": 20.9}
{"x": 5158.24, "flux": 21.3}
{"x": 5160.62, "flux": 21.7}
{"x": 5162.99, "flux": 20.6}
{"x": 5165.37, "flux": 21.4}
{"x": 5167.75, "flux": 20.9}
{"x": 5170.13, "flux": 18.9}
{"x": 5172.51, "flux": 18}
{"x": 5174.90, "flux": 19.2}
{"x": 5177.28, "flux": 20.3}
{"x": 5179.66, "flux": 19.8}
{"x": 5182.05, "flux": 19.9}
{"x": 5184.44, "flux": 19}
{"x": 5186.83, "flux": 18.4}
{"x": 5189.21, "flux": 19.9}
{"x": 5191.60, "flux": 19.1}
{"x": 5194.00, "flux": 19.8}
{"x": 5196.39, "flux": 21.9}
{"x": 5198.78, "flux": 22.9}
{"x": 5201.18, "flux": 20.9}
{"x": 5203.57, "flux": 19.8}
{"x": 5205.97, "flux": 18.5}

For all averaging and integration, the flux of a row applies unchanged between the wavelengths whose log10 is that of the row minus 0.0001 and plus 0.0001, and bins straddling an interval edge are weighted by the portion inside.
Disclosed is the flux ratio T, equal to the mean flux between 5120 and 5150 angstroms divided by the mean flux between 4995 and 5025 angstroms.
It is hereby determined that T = 0.7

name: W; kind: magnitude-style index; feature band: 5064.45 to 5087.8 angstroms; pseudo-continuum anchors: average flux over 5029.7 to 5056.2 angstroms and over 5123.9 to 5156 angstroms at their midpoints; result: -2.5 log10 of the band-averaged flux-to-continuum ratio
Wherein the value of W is 0.04 mag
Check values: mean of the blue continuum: 21.7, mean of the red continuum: 21.2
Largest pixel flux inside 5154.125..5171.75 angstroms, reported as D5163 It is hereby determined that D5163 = 21.7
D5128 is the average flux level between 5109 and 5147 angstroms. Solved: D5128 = 21.5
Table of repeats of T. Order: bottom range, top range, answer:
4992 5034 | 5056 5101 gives 0.75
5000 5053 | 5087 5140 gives 0.80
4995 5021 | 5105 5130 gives 0.65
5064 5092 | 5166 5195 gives 0.94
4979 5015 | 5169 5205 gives 0.67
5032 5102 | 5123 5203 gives 0.96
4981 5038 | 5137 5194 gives 0.77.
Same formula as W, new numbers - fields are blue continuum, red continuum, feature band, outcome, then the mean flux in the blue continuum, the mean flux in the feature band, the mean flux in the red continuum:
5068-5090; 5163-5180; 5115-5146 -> -0.06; 20.7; 21.3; 19.8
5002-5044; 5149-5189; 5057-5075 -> 0.21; 28.3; 21.3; 20.1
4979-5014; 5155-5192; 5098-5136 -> 0.07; 29.9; 21.6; 20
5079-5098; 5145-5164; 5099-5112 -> -0.05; 21.3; 22.3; 21.2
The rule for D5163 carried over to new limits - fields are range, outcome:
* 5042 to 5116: 23.7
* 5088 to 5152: 23.4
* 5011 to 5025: 25.4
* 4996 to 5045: 74.7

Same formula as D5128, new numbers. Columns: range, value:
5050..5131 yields 21.4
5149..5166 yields 21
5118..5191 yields 20.6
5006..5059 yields 25.3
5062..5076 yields 20.8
